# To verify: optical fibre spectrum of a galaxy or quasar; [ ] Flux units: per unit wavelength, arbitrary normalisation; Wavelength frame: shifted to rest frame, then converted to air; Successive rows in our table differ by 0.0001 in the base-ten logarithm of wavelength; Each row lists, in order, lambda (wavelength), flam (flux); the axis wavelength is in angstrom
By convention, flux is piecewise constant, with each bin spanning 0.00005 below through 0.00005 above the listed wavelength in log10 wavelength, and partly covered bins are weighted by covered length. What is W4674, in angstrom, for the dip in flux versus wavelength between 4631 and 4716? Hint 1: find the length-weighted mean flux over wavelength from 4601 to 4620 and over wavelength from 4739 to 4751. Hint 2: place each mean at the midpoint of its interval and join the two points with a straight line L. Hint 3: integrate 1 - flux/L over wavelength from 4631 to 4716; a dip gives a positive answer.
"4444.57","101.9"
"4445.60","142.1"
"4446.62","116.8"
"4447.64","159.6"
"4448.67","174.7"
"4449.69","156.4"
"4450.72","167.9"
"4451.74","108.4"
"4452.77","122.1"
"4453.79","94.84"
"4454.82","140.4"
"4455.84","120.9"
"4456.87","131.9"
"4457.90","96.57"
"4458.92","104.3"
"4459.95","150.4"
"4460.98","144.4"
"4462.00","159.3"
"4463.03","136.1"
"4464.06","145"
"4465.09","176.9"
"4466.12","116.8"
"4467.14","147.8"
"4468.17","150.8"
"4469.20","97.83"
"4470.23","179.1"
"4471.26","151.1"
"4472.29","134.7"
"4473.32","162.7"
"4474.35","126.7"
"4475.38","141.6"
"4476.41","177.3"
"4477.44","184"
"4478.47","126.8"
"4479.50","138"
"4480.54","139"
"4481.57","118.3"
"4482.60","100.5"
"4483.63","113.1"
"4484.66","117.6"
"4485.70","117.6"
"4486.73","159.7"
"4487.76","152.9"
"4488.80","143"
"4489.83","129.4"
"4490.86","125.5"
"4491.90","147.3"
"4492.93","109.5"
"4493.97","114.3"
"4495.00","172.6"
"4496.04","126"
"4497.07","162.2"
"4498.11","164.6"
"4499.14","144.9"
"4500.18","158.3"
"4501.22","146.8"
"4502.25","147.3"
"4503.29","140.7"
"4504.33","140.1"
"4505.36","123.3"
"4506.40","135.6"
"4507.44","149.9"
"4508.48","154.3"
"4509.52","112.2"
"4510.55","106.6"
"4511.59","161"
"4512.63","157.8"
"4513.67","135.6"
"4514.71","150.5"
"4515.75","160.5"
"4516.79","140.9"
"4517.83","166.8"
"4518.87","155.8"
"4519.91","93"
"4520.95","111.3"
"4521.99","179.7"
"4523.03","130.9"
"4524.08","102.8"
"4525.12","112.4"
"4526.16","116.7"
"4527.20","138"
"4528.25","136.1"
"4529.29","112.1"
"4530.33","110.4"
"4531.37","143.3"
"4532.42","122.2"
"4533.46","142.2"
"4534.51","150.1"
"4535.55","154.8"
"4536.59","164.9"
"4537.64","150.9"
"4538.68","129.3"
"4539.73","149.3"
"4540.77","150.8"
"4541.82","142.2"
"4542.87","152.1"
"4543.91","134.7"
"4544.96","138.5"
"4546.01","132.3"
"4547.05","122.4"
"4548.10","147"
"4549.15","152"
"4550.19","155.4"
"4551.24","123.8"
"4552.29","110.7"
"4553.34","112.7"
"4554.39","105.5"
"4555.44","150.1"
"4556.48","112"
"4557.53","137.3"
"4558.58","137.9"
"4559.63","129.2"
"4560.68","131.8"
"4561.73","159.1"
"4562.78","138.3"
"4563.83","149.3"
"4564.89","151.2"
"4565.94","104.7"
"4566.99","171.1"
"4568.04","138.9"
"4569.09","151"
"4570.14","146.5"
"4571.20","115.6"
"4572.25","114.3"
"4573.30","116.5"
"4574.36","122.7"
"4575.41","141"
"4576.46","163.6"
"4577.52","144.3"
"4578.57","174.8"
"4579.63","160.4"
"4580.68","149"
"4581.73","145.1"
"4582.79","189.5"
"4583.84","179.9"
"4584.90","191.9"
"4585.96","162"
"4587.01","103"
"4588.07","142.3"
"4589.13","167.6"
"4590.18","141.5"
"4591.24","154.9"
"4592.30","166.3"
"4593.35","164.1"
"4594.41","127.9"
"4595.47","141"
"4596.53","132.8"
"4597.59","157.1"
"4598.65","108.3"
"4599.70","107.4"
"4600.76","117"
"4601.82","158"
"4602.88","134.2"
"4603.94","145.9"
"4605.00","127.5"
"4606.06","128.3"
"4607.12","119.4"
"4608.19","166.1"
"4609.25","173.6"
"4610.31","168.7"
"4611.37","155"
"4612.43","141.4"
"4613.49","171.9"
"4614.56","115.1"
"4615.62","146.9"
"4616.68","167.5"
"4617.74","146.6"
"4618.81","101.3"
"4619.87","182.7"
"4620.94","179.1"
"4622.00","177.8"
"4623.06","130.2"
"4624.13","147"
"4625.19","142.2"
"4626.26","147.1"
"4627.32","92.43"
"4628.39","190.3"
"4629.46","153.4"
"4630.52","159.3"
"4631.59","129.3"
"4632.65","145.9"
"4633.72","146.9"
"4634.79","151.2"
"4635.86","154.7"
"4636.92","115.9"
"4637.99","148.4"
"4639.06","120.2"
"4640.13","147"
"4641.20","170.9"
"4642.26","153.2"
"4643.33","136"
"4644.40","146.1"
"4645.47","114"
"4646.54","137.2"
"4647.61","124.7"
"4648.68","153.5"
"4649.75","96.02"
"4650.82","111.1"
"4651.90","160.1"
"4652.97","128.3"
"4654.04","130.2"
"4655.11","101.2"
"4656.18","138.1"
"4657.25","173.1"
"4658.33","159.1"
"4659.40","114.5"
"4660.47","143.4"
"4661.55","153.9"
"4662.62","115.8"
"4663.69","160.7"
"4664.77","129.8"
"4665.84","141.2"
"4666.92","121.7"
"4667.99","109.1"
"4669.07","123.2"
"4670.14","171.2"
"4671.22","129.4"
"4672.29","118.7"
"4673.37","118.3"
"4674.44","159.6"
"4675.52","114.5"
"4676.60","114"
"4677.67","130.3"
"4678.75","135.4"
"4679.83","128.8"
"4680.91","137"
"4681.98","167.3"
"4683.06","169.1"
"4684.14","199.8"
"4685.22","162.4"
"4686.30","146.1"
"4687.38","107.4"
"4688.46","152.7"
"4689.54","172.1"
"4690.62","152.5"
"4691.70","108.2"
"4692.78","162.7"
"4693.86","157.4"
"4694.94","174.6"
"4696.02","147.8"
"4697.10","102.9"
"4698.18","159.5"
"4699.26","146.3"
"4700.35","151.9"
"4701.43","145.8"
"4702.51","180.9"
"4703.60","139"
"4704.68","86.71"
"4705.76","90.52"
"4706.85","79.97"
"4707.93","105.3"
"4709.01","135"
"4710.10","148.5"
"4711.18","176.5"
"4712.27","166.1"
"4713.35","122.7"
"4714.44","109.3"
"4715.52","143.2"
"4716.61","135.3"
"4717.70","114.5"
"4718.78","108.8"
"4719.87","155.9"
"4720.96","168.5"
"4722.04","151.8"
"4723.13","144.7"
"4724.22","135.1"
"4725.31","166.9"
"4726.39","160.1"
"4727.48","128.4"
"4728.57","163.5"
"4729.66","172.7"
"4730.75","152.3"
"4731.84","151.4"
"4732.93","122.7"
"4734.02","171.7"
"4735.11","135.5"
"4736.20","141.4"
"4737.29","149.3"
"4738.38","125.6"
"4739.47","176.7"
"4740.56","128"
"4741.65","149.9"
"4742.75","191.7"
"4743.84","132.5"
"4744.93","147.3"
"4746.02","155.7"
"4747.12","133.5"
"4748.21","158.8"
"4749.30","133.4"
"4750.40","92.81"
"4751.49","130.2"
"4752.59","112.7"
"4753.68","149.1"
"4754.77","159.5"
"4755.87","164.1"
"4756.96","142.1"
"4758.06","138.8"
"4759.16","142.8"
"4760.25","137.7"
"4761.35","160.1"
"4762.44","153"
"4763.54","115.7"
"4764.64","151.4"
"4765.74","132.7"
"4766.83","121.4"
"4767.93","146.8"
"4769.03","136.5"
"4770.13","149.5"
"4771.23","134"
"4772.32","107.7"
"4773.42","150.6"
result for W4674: 4.2 angstrom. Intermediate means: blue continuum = 146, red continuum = 145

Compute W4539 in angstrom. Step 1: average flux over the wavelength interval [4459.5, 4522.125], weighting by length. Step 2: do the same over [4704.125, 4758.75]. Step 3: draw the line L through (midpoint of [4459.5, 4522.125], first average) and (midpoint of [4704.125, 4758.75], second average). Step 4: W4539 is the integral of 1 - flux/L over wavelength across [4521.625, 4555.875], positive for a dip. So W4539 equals 1.4 angstrom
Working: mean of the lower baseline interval 141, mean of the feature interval 135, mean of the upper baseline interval 140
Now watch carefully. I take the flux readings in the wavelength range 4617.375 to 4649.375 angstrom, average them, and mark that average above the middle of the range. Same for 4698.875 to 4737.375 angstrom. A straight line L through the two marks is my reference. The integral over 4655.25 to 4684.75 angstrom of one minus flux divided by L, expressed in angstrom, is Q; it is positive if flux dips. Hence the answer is 0.7 angstrom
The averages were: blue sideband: 145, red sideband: 140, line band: 139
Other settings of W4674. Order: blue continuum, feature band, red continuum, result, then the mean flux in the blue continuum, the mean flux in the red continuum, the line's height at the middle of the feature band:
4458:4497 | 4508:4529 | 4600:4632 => 0.8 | 139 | 147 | 141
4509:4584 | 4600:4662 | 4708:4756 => -0.7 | 139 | 144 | 141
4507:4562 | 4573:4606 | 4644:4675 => -2.7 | 136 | 134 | 135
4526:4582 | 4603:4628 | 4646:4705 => -1.4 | 138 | 140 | 139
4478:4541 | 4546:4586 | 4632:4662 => -1.3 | 137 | 138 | 138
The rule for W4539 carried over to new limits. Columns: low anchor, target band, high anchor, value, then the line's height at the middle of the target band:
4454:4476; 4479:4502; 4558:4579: 0.4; 139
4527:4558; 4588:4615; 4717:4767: -1.0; 139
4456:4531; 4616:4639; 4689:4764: -1.1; 140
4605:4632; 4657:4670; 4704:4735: 0.6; 144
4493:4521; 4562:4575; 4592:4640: 0.7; 143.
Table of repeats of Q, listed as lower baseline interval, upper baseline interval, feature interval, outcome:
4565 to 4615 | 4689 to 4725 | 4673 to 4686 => -0.4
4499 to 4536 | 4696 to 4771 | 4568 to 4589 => -1.5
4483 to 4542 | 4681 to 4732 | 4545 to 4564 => 0.8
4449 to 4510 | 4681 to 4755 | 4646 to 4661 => 0.9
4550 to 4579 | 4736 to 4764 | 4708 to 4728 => 0.0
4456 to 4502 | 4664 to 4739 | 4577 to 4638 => -3.4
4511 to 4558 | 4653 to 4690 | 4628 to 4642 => -1.0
